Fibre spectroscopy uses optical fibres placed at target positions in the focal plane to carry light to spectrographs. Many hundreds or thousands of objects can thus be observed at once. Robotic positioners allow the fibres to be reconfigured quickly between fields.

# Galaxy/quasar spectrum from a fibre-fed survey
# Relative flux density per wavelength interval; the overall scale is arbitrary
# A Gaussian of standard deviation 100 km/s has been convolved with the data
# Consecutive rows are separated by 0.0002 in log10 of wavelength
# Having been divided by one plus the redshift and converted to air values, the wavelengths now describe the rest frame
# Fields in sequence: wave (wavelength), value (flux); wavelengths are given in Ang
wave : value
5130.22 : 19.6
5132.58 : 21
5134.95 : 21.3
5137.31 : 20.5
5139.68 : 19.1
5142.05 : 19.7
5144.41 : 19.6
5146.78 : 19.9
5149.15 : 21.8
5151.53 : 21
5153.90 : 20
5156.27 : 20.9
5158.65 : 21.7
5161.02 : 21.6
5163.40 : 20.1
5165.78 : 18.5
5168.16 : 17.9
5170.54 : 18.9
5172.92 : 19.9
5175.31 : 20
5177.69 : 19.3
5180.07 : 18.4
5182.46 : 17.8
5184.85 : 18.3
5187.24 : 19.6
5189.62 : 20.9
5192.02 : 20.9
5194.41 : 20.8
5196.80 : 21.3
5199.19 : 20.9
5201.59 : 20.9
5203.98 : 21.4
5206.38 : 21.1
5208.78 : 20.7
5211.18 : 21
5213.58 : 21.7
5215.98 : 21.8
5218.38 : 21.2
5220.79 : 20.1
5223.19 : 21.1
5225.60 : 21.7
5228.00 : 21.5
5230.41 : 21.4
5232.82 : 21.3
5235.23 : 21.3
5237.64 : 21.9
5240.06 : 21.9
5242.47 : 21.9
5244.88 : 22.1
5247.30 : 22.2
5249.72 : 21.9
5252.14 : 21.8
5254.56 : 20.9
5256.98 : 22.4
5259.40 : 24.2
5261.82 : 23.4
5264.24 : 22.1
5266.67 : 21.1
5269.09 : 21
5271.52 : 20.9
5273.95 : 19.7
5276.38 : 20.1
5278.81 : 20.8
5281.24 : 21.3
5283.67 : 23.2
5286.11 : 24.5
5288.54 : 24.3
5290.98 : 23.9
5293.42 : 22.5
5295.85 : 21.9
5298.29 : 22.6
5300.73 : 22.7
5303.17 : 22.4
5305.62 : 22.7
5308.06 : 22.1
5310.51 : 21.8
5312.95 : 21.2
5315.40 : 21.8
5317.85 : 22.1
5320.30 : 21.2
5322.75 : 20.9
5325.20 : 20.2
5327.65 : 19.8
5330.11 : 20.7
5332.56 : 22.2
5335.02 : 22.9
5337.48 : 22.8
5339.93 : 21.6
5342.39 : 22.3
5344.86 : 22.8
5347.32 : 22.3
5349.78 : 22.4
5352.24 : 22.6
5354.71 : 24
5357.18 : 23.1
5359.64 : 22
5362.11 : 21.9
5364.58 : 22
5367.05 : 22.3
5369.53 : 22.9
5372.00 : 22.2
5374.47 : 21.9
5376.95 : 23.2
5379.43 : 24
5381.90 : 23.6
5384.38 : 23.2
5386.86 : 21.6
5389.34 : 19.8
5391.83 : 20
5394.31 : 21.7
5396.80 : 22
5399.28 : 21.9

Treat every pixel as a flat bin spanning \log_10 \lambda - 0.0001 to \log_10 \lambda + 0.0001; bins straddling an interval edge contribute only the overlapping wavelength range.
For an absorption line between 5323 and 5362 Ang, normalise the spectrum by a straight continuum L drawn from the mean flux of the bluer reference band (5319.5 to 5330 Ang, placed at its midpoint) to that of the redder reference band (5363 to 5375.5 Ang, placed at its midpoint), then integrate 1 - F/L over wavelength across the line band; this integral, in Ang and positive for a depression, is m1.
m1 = -1.6 Ang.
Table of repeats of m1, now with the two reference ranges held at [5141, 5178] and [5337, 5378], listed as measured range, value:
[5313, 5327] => 0.5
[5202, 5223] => -0.4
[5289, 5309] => -0.8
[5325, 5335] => 0.5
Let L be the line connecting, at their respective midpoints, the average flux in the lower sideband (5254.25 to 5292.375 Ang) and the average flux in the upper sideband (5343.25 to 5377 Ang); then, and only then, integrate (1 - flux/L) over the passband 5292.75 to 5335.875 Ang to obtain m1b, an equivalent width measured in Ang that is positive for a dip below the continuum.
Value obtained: 1.1 Ang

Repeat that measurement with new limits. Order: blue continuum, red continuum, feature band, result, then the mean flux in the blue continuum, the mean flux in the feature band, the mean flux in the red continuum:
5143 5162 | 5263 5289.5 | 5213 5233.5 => 0.0 Ang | 20.8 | 21.3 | 21.7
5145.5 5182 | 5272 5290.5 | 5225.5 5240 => -0.3 Ang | 19.9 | 21.5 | 22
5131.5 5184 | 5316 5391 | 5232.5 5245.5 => -0.6 Ang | 19.9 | 21.8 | 22.1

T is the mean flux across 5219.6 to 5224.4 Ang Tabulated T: 20.6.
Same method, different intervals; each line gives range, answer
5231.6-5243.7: 21.7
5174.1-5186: 18.8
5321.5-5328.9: 20.3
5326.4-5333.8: 20.9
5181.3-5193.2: 19.5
